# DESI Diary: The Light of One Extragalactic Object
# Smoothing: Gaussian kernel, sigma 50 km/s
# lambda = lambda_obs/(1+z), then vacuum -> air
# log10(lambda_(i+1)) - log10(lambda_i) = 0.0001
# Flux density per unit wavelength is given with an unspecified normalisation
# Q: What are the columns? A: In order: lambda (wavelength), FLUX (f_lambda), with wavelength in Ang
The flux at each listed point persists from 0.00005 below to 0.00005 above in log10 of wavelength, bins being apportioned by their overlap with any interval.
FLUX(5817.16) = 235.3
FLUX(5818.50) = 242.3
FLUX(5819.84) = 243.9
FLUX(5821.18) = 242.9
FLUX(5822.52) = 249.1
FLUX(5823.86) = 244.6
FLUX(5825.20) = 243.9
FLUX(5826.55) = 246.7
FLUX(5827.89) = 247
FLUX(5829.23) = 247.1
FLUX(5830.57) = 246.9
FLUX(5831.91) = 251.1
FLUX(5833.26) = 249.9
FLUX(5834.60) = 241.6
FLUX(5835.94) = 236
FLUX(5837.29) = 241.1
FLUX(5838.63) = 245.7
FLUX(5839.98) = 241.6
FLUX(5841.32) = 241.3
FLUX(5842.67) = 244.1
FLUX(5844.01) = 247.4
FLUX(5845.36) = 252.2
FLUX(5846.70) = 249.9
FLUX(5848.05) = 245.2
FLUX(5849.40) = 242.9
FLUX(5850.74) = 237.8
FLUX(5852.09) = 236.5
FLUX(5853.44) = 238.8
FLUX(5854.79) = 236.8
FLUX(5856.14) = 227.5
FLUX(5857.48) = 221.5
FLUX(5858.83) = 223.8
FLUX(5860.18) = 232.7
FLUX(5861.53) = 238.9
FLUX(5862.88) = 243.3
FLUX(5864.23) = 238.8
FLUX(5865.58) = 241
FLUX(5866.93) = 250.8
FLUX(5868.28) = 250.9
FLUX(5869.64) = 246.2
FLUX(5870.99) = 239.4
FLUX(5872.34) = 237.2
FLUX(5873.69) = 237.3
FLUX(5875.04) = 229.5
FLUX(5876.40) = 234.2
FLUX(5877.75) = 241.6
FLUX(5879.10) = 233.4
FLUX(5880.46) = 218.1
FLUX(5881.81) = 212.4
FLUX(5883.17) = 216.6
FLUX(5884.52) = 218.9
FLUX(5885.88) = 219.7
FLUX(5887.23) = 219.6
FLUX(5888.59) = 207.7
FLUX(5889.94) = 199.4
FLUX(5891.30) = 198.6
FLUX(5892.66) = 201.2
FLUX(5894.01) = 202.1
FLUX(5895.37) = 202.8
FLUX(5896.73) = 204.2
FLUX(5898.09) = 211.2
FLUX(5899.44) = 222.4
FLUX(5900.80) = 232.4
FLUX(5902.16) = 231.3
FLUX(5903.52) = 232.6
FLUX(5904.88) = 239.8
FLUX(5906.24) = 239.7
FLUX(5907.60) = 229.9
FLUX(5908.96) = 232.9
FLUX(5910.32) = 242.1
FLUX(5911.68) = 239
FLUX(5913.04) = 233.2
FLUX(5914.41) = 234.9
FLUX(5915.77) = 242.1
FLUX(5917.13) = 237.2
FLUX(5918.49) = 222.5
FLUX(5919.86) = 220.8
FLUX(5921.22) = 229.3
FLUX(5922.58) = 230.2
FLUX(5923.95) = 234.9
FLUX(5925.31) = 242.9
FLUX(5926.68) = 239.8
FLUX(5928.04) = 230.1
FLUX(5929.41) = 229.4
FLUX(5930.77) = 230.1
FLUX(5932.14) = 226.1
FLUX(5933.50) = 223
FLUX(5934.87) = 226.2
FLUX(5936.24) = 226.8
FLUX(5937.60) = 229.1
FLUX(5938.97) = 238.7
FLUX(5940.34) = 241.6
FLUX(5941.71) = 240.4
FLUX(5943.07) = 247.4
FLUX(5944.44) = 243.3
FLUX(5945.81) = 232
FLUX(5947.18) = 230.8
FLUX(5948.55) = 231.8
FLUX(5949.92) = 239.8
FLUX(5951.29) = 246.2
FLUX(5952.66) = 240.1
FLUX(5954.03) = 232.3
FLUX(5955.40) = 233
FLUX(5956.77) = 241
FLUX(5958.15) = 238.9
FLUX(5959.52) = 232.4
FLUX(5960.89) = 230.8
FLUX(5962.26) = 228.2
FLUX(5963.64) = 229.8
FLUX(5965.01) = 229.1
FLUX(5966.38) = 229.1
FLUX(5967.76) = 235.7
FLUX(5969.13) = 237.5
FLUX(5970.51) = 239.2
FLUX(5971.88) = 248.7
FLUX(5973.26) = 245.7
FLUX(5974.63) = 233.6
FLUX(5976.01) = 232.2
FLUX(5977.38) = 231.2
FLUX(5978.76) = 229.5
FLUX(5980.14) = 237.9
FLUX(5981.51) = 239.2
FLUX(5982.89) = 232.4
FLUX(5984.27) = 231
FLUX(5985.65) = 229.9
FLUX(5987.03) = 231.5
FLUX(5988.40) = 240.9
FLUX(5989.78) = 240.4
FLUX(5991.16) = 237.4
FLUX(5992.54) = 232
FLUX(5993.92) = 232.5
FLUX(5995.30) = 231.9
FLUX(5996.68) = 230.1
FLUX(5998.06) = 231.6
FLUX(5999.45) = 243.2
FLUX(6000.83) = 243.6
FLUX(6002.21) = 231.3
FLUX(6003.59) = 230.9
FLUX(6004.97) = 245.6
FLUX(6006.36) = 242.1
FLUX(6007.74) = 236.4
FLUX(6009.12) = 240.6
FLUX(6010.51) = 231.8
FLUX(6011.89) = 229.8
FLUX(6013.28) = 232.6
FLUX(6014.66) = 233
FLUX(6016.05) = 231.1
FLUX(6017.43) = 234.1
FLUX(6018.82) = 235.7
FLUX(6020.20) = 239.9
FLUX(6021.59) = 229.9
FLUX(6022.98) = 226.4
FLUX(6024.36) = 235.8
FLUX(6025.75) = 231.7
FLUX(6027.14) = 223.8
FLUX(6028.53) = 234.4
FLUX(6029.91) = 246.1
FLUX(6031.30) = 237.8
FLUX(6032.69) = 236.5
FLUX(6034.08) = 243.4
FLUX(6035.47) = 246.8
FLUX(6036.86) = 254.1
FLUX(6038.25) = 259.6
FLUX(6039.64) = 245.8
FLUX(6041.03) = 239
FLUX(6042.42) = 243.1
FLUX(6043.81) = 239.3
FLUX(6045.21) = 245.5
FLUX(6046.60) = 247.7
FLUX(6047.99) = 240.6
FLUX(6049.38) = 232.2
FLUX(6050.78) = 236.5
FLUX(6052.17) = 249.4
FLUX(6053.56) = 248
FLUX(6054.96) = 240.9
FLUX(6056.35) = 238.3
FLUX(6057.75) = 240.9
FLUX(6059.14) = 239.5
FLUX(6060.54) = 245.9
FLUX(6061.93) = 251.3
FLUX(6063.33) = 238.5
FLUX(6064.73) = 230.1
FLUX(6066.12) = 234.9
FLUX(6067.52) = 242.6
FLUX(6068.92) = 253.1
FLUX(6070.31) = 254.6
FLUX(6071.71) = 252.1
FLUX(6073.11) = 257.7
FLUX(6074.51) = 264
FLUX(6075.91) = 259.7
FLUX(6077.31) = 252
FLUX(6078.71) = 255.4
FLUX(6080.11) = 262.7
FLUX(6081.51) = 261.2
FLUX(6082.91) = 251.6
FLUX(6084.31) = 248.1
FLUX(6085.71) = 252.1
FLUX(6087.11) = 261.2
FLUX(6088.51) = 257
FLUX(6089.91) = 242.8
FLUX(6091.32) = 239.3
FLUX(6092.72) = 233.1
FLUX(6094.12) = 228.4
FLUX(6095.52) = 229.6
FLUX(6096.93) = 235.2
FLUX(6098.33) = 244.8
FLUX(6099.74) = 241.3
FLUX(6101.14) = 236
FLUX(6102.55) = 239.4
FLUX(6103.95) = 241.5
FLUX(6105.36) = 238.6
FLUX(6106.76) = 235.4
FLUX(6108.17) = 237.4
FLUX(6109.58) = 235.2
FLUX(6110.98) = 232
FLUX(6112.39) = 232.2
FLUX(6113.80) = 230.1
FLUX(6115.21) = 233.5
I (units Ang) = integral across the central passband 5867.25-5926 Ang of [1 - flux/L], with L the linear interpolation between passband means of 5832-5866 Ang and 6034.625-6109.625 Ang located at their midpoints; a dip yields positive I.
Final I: 3.4 Ang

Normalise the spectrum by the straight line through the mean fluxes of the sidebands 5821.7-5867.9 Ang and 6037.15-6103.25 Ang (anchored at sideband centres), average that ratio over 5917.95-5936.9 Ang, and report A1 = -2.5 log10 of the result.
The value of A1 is 0.06 mag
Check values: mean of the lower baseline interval 242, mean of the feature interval 229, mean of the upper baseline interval 246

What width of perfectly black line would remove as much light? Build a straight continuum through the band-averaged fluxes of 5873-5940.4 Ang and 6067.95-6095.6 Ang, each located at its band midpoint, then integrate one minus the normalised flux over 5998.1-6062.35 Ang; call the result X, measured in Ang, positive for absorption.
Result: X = 1.22 Ang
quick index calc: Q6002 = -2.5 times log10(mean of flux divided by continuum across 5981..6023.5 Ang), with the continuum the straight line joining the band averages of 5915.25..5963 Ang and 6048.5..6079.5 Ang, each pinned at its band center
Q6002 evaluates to 0.02 mag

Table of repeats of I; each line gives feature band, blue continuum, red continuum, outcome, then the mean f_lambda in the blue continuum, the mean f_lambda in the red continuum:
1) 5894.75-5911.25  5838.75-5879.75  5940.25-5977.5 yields 0.77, 240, 237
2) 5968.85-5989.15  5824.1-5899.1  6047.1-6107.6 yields 0.30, 233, 245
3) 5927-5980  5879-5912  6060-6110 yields -1.58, 220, 246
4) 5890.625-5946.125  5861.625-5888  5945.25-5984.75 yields 1.18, 233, 235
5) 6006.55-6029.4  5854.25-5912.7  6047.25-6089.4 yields 0.89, 227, 248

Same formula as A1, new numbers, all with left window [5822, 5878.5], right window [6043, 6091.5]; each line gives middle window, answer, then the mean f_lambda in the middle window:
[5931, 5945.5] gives 0.045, 234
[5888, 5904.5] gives 0.143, 213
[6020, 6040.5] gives 0.032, 239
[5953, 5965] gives 0.051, 233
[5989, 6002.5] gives 0.046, 235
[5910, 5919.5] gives 0.038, 235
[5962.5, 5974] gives 0.038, 236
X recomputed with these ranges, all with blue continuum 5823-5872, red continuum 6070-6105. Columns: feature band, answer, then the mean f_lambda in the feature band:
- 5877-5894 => 1.9 Ang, 215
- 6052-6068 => 0.4 Ang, 241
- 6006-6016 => 0.5 Ang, 235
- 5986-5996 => 0.4 Ang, 235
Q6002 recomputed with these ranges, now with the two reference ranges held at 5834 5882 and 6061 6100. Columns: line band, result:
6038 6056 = 0.01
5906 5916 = 0.02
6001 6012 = 0.04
